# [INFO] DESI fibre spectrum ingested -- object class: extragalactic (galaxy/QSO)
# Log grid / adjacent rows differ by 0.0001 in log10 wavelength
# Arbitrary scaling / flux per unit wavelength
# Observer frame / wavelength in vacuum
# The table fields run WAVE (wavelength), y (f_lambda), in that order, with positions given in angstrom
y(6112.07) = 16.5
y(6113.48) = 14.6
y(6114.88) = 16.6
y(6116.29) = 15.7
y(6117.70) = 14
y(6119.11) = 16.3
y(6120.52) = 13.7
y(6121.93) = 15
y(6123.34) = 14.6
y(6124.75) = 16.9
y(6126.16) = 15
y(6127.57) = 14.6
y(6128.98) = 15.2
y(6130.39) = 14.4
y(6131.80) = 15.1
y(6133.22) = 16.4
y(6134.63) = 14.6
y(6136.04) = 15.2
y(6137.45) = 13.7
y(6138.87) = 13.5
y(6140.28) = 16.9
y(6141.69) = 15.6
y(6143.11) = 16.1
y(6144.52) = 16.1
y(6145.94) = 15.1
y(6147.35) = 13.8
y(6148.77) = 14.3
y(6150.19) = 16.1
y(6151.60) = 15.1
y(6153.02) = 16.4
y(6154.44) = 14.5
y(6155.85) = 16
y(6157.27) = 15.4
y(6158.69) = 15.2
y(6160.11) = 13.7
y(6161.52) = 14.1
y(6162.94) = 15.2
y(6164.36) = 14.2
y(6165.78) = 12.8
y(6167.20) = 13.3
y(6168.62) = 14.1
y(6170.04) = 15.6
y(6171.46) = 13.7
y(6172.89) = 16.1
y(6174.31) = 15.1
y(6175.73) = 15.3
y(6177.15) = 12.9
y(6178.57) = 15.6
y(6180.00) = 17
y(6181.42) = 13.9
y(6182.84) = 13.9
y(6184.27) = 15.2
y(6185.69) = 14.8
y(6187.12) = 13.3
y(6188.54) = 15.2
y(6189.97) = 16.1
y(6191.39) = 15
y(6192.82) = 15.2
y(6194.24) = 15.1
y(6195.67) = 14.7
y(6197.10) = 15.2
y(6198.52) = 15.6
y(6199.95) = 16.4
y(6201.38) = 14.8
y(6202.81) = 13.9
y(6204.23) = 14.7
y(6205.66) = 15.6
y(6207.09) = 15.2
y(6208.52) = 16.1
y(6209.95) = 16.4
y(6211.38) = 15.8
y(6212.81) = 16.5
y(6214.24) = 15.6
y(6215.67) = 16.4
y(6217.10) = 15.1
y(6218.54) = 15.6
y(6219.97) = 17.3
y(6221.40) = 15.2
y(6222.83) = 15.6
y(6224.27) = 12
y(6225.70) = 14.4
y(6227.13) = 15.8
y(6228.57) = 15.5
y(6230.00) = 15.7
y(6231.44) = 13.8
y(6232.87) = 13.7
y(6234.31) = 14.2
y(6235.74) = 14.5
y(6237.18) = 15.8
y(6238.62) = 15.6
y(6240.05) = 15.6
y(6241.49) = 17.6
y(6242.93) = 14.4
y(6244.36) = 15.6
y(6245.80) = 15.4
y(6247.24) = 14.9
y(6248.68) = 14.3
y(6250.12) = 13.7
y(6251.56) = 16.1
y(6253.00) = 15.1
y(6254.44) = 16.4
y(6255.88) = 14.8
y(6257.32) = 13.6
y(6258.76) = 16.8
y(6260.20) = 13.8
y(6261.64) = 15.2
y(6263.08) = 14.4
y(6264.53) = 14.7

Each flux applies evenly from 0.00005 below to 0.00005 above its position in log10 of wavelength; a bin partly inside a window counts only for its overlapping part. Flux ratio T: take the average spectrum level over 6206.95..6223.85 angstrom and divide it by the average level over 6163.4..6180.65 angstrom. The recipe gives 1.08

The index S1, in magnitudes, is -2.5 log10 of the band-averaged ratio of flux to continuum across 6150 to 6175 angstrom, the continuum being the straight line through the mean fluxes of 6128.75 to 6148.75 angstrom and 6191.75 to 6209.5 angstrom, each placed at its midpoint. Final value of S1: 0.03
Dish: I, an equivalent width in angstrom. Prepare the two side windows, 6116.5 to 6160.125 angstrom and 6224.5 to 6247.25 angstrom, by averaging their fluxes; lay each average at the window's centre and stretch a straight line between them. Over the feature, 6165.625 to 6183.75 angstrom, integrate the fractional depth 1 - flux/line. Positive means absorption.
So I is 0.60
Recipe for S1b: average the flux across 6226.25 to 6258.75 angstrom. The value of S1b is 15.1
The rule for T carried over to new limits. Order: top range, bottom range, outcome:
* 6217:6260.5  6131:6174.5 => 1.01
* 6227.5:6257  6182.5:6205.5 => 1.01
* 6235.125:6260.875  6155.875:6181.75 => 1.04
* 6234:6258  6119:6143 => 1.01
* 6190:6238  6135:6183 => 1.02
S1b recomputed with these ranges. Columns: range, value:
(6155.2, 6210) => 14.9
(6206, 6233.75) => 15.3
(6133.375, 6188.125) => 14.8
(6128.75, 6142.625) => 15.1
